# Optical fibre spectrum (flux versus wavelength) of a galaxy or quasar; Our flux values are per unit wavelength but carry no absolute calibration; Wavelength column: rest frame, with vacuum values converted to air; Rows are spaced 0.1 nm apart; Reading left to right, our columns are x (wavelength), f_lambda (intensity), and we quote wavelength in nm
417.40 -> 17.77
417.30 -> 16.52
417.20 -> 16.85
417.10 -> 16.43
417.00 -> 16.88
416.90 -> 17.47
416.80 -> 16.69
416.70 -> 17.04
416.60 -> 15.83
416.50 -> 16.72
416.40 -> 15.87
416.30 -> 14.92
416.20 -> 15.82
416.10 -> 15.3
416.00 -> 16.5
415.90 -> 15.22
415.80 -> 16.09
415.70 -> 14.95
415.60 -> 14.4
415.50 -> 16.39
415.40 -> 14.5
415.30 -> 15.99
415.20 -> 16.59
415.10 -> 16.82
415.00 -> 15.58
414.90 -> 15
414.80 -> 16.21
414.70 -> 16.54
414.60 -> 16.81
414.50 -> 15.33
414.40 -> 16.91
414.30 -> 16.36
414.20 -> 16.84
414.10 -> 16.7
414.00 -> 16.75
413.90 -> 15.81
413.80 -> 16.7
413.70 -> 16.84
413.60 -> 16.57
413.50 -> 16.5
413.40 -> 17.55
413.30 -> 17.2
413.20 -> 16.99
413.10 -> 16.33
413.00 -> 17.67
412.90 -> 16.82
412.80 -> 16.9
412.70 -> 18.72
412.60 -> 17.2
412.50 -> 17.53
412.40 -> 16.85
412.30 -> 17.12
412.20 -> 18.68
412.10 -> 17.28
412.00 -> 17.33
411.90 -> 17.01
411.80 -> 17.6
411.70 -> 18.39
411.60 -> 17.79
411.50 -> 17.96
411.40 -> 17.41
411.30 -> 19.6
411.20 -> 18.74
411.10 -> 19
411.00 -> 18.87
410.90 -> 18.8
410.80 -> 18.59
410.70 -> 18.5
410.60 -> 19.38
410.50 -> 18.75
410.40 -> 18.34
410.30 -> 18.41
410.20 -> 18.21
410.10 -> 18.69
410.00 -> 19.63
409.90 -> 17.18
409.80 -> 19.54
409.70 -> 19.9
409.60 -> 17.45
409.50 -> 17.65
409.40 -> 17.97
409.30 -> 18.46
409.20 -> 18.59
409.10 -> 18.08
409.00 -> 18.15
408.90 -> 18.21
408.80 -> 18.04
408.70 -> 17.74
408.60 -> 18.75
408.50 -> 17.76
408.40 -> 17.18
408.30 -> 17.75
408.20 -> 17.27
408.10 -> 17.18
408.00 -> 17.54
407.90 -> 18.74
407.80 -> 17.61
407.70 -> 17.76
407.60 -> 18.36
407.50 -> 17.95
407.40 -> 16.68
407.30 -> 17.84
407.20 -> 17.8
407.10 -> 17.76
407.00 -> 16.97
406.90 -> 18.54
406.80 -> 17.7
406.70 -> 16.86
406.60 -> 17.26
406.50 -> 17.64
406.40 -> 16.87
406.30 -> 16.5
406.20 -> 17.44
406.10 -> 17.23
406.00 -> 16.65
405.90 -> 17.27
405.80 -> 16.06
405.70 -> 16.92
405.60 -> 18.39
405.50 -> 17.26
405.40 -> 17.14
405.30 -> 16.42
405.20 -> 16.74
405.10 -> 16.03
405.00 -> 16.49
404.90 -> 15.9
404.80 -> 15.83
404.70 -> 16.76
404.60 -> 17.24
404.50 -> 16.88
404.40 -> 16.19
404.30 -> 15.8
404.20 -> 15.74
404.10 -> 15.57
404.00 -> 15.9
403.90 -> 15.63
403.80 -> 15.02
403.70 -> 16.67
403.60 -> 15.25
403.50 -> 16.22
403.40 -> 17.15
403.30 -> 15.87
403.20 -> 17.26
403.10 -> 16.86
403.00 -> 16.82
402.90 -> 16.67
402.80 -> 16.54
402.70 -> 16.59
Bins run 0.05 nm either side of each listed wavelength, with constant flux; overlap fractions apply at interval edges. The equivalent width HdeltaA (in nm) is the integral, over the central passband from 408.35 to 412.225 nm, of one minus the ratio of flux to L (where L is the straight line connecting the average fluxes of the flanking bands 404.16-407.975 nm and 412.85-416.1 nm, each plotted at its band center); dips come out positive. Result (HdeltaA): -0.37 nm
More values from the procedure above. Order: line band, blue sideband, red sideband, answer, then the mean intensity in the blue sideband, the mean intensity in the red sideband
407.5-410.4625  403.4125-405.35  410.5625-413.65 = -0.18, 16.1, 17.8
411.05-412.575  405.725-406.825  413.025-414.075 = -0.10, 17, 16.7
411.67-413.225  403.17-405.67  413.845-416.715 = -0.13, 16.4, 16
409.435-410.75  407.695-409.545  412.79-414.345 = -0.07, 17.9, 16.8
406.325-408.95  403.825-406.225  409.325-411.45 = -0.02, 16.5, 18.6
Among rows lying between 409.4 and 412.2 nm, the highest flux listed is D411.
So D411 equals 19.9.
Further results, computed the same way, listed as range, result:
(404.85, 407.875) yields 18.54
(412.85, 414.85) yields 17.67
